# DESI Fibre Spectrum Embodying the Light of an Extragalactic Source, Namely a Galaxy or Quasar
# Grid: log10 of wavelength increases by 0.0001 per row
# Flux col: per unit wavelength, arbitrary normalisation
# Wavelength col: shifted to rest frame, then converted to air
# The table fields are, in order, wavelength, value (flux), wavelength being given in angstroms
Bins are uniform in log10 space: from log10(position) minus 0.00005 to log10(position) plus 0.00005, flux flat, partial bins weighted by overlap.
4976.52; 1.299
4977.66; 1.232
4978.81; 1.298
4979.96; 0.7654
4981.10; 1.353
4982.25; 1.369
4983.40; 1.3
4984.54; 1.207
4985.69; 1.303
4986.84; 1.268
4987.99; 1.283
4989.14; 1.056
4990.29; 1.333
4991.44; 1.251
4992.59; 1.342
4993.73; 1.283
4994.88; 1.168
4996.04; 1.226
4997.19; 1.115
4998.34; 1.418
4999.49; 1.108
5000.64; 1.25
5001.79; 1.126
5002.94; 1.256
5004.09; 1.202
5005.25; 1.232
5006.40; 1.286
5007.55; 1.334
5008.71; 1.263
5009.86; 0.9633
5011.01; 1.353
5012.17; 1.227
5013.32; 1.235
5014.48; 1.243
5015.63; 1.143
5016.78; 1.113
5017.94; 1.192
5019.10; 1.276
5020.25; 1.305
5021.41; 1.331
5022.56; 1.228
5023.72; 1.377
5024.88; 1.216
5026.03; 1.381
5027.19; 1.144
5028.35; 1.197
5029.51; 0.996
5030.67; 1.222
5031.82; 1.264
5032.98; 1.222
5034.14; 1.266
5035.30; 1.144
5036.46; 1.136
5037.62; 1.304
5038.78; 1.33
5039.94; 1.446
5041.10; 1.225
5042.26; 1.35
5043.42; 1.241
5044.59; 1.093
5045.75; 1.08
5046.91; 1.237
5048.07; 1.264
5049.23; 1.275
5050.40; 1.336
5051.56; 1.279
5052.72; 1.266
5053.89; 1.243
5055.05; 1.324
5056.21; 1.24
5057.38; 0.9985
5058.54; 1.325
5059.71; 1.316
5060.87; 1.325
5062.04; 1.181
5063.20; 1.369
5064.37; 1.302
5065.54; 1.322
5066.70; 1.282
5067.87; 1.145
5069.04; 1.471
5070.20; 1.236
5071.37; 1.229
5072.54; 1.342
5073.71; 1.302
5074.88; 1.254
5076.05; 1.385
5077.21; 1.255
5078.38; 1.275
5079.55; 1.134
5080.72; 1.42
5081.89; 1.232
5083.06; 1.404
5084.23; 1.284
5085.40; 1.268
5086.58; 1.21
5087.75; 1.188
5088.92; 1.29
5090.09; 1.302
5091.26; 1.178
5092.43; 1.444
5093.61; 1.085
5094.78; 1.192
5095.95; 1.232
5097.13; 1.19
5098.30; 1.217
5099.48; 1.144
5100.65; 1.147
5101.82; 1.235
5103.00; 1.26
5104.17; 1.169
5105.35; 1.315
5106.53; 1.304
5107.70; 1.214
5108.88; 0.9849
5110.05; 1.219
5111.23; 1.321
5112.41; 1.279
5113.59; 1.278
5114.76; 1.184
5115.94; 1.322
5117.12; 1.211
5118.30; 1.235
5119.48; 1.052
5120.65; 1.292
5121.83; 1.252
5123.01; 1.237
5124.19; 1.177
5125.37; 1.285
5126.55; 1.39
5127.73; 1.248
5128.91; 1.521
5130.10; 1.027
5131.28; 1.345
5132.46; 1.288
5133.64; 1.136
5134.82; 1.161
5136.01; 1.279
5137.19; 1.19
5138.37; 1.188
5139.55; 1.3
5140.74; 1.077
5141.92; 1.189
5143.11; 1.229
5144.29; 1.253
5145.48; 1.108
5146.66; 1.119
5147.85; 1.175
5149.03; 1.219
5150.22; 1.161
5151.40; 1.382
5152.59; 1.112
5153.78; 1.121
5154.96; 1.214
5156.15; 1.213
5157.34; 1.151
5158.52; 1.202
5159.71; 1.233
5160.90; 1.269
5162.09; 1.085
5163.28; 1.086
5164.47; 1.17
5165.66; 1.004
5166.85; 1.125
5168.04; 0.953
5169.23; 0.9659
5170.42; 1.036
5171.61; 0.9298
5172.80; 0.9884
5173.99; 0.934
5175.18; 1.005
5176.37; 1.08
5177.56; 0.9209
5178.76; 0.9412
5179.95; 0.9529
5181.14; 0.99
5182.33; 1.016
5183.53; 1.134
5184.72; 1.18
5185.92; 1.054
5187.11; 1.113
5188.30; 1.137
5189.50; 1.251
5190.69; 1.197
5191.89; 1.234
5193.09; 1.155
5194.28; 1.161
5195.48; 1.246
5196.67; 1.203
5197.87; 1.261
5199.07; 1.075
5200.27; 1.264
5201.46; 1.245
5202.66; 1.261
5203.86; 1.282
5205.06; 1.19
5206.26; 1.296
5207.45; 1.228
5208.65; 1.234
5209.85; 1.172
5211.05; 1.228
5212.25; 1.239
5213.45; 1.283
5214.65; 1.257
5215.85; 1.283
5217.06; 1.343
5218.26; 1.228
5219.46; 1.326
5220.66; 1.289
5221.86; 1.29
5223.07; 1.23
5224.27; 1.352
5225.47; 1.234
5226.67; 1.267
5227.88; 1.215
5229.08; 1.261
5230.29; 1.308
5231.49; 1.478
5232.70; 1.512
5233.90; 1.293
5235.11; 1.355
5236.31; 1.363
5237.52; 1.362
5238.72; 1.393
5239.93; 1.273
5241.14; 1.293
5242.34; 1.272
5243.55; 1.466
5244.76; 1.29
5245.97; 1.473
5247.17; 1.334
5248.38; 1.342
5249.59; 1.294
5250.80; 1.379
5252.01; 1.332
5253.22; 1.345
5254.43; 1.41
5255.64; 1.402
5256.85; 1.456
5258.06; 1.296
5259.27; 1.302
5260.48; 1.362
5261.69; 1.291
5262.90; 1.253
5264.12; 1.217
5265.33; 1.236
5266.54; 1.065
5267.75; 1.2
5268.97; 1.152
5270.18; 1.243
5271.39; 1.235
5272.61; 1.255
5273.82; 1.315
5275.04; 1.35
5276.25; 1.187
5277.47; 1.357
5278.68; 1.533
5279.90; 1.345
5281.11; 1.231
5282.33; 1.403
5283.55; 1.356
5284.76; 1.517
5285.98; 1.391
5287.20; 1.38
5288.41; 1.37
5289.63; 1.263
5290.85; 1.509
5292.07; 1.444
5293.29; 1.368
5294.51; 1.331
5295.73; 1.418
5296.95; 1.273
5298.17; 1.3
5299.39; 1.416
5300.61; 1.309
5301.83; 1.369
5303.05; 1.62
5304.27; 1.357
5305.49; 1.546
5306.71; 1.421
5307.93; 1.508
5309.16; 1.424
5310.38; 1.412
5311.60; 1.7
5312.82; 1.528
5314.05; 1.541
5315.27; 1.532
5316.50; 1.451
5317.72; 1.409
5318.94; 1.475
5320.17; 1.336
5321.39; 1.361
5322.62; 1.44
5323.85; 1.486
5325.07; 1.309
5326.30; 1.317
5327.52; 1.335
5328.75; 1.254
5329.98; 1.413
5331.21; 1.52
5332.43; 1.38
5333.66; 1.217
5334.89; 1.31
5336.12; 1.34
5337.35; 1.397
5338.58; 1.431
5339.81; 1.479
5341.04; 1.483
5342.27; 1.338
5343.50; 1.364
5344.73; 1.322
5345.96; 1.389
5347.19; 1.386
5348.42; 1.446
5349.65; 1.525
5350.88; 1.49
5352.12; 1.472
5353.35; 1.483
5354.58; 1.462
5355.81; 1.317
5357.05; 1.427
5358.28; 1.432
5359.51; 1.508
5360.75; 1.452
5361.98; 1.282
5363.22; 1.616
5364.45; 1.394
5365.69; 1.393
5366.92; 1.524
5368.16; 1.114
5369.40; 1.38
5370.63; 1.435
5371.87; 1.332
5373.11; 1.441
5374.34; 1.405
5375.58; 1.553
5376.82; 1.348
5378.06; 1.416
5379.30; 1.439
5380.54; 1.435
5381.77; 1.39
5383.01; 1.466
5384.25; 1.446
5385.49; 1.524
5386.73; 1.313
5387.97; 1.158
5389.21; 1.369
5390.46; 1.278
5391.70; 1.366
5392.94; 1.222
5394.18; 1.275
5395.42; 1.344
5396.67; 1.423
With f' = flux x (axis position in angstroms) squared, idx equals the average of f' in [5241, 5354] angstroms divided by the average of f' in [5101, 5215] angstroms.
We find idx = 1.23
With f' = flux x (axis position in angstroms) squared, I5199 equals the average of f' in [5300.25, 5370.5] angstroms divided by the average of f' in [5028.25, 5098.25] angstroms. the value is 1.3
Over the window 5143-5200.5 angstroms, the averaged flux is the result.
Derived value 1.12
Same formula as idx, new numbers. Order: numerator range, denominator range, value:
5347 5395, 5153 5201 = 1.36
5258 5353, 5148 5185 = 1.33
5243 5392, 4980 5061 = 1.25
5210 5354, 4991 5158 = 1.19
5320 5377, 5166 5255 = 1.21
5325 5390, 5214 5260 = 1.10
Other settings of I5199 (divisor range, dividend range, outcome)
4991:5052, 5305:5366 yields 1.30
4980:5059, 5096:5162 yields 1.03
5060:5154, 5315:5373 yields 1.24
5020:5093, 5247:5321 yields 1.18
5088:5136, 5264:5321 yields 1.20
